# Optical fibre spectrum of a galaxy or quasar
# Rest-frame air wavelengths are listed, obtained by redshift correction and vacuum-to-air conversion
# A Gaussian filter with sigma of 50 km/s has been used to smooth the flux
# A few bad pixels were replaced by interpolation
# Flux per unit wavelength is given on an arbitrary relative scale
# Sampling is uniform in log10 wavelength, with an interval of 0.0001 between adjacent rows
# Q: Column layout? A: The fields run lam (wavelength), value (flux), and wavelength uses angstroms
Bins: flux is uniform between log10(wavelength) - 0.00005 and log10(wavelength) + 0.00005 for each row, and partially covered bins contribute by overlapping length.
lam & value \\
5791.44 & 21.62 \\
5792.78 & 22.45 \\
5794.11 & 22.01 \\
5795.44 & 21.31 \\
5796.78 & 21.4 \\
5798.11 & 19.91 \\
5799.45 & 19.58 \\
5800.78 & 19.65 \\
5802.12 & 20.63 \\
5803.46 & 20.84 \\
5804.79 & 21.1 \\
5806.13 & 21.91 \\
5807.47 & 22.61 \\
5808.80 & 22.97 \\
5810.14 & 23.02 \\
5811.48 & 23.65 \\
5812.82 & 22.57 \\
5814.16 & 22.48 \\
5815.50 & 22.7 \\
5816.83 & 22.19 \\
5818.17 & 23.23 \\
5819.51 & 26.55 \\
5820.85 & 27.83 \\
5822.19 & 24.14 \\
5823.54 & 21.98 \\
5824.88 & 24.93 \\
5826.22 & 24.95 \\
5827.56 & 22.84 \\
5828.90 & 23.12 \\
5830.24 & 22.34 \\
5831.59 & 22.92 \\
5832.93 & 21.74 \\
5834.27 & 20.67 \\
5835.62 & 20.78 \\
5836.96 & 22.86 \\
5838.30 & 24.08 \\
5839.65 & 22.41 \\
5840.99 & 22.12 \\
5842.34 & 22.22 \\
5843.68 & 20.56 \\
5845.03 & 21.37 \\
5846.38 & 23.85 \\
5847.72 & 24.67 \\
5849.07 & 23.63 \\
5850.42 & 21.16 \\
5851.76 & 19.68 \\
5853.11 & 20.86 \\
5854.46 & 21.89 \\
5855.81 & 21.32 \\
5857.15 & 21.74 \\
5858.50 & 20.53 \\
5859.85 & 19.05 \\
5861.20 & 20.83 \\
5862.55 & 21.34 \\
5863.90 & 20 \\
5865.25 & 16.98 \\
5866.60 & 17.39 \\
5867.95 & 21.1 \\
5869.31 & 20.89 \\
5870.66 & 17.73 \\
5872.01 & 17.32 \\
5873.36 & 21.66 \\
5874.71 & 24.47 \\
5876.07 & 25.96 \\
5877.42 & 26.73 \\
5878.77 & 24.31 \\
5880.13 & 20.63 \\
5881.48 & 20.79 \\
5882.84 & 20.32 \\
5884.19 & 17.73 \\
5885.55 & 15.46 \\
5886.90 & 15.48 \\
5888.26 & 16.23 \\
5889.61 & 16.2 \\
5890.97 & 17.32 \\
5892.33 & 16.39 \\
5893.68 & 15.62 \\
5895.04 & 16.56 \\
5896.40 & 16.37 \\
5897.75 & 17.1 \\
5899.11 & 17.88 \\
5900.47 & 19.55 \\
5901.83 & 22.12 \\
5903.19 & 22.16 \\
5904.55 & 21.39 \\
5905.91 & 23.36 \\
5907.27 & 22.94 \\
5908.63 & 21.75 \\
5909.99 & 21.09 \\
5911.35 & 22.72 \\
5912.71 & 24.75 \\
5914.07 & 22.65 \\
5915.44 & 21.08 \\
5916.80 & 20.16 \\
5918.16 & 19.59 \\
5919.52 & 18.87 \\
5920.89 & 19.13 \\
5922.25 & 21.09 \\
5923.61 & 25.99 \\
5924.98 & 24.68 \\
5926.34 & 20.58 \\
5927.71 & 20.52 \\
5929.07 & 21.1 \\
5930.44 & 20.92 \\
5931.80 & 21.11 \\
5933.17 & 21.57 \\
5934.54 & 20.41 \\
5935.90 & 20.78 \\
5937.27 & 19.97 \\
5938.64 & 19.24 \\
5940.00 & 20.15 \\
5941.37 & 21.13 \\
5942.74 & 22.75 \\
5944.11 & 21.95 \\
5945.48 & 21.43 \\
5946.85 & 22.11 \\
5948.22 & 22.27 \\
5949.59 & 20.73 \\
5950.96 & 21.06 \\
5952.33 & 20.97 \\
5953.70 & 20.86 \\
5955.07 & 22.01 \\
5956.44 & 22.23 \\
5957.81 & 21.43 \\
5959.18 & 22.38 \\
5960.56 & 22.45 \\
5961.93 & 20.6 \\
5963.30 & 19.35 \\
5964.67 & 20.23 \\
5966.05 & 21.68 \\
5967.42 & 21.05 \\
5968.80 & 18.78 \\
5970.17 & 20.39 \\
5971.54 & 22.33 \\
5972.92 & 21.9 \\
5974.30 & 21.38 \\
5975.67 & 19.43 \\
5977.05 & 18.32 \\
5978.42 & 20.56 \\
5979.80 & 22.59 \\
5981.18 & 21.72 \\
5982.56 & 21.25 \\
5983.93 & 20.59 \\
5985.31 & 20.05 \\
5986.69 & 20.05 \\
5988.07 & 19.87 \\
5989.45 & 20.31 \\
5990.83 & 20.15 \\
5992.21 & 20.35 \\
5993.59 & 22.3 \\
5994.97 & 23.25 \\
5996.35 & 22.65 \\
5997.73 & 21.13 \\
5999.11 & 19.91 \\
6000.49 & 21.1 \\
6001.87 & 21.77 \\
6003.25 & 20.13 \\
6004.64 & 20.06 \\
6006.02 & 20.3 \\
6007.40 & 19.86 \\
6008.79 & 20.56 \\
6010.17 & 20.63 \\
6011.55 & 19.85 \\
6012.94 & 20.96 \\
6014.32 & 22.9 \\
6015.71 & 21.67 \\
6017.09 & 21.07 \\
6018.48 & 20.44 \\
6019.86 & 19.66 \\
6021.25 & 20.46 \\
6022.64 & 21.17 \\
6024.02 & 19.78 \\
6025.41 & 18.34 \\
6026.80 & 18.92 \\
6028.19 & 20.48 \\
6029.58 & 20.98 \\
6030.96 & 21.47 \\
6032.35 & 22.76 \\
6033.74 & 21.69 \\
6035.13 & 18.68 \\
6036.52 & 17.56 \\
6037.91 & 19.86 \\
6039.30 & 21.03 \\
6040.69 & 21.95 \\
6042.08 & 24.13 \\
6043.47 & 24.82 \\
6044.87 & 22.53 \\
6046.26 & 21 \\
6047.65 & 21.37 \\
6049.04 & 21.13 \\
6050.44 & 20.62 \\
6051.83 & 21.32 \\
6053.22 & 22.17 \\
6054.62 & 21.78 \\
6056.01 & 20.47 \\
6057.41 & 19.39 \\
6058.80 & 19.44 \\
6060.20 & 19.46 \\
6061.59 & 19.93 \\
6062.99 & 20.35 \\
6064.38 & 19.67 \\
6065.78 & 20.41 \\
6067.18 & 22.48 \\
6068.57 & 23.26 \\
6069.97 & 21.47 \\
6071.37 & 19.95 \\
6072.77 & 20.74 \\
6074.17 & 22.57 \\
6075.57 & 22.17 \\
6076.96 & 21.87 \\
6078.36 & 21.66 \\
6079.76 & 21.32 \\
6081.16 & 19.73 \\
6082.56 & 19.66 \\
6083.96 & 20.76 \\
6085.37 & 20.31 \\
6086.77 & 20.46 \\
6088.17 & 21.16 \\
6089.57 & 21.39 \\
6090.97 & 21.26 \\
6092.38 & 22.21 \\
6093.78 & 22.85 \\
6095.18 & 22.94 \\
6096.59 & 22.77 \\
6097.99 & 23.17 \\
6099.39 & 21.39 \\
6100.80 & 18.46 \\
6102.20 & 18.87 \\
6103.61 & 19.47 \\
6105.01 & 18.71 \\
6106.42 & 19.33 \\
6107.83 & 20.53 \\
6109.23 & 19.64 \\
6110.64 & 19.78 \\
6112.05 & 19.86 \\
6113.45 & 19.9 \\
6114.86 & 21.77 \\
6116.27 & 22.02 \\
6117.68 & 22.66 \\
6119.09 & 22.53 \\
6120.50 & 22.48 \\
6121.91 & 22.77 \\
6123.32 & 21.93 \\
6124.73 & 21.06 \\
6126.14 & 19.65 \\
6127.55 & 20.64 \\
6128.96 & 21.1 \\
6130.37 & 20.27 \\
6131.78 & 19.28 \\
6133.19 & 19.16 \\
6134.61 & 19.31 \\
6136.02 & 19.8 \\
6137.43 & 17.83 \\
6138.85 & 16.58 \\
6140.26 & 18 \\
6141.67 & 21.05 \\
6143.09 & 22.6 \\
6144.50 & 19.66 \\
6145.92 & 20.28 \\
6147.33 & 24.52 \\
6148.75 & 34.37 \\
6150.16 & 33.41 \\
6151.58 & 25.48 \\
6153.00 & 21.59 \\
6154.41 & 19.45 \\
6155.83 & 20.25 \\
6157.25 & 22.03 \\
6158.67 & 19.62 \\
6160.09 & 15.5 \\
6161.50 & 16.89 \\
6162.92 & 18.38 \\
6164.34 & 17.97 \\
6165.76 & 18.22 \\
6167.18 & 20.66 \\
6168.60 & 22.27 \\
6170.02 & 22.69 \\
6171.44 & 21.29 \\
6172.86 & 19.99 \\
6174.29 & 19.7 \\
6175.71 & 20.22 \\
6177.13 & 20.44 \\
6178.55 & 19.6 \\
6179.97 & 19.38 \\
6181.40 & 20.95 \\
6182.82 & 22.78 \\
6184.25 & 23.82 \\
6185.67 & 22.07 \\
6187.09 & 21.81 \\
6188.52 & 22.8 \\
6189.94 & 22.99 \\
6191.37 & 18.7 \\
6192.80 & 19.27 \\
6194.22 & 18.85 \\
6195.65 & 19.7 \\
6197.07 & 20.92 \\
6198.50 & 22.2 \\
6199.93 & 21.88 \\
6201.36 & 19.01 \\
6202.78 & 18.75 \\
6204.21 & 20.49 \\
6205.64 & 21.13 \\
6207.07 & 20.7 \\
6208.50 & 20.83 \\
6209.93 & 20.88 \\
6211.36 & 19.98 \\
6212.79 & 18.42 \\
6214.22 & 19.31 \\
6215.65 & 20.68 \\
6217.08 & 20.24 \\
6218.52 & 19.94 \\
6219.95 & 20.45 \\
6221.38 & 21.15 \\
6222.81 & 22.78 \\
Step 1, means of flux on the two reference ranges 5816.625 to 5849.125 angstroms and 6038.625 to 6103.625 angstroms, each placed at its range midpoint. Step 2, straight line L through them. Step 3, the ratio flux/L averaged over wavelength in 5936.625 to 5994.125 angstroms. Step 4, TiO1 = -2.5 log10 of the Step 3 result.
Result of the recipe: 0.056 mag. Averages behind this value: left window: 23.1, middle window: 21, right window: 21.2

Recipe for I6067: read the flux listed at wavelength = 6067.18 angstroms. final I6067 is 22.48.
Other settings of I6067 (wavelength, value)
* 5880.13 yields 20.63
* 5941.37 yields 21.13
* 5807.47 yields 22.61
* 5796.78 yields 21.4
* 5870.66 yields 17.73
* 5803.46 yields 20.84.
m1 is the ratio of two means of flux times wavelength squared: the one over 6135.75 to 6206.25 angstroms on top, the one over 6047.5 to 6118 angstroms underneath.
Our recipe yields 1.03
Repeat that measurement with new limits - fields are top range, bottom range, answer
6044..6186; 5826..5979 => 1.08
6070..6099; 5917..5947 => 1.07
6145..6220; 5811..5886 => 1.07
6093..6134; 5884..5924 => 1.14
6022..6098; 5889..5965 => 1.06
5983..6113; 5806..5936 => 1.04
